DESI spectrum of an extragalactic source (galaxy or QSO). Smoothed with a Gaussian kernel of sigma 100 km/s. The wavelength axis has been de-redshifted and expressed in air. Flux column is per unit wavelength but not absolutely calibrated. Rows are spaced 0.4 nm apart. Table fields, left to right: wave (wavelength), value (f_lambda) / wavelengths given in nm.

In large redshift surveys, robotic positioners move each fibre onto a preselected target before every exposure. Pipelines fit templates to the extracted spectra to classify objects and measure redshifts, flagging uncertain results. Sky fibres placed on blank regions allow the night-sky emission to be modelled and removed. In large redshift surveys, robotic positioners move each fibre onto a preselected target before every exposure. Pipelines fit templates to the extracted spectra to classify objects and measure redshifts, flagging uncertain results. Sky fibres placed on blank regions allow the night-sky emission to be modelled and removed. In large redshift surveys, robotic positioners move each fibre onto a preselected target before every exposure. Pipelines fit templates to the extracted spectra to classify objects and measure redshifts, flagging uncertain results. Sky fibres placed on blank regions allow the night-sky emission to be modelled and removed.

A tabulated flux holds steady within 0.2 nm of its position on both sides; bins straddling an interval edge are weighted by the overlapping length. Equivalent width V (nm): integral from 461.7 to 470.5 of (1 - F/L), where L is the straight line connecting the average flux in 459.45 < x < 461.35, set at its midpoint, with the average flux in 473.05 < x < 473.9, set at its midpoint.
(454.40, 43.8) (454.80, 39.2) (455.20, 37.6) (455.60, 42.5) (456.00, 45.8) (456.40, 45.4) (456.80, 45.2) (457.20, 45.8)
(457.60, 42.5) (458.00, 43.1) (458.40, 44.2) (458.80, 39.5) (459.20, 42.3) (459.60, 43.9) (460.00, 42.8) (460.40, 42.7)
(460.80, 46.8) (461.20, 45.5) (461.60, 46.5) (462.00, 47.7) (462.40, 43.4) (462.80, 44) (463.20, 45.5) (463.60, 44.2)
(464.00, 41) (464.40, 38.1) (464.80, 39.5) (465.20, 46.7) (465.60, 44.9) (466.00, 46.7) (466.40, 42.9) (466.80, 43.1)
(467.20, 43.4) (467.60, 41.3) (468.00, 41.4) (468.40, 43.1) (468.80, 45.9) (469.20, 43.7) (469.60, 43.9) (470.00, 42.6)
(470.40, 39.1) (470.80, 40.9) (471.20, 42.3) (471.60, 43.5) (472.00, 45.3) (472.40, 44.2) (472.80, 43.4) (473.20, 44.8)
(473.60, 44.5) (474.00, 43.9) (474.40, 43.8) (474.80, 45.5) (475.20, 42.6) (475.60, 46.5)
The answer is 0.21 nm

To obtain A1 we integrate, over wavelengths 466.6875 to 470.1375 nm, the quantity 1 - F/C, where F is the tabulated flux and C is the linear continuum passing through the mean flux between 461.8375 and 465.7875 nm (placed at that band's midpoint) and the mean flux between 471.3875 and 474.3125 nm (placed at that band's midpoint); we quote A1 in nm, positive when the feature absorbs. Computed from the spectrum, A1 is 0.05 nm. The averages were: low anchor 43.5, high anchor 44.2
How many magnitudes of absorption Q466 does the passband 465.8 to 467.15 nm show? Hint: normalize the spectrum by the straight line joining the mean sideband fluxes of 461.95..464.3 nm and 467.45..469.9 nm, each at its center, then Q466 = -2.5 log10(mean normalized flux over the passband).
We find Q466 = -0.02 mag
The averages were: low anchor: 43.8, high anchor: 43.2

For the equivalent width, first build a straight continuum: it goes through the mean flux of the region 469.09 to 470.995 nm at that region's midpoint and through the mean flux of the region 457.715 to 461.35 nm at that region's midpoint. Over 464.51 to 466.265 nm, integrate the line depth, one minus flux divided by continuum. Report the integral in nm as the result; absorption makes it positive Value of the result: -0.06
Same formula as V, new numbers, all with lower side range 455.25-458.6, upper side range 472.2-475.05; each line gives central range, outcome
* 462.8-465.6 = 0.09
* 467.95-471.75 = 0.13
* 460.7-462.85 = -0.08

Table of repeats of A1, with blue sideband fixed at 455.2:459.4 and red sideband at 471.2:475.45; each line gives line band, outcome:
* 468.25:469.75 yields -0.01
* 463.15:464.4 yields 0.03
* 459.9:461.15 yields -0.03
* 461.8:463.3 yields -0.05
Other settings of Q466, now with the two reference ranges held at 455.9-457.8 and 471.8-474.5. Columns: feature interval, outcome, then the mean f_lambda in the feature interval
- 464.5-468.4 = 0.034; 43.2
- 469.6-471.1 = 0.077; 41.4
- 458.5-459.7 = 0.072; 41.9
